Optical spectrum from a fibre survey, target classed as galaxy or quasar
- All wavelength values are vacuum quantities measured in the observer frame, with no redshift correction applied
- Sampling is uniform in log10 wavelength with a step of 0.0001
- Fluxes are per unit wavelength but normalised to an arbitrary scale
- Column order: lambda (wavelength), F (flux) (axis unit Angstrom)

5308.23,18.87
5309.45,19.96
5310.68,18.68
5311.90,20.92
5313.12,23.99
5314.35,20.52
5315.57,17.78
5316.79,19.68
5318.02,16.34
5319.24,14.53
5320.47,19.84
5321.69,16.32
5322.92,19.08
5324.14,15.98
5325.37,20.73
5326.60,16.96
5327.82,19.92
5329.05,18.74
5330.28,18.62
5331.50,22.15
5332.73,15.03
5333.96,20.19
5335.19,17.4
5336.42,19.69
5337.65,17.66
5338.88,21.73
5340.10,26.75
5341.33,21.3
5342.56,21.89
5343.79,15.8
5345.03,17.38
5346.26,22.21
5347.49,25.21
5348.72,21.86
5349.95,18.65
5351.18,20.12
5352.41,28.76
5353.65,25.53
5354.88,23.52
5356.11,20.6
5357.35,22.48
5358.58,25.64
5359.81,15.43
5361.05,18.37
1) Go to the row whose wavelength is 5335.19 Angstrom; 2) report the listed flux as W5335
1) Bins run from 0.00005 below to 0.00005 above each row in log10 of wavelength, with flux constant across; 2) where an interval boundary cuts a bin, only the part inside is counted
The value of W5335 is 17.4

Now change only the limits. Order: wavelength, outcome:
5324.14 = 15.98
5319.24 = 14.53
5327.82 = 19.92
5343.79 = 15.8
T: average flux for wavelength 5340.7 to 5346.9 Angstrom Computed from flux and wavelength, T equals 19.7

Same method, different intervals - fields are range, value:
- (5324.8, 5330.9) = 19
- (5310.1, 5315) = 21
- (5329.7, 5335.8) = 18.7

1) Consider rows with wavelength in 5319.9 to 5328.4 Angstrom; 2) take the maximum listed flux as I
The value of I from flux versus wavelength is 20.73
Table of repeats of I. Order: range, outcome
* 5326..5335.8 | 22.15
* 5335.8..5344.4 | 26.75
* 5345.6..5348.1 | 25.21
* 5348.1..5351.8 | 21.86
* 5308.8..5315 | 23.99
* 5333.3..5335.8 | 20.19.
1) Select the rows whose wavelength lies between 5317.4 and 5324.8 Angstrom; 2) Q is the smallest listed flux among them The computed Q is 14.53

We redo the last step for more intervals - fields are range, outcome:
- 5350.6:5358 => 20.12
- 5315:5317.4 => 17.78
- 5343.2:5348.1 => 15.8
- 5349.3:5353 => 18.65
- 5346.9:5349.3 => 21.86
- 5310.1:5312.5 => 18.68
